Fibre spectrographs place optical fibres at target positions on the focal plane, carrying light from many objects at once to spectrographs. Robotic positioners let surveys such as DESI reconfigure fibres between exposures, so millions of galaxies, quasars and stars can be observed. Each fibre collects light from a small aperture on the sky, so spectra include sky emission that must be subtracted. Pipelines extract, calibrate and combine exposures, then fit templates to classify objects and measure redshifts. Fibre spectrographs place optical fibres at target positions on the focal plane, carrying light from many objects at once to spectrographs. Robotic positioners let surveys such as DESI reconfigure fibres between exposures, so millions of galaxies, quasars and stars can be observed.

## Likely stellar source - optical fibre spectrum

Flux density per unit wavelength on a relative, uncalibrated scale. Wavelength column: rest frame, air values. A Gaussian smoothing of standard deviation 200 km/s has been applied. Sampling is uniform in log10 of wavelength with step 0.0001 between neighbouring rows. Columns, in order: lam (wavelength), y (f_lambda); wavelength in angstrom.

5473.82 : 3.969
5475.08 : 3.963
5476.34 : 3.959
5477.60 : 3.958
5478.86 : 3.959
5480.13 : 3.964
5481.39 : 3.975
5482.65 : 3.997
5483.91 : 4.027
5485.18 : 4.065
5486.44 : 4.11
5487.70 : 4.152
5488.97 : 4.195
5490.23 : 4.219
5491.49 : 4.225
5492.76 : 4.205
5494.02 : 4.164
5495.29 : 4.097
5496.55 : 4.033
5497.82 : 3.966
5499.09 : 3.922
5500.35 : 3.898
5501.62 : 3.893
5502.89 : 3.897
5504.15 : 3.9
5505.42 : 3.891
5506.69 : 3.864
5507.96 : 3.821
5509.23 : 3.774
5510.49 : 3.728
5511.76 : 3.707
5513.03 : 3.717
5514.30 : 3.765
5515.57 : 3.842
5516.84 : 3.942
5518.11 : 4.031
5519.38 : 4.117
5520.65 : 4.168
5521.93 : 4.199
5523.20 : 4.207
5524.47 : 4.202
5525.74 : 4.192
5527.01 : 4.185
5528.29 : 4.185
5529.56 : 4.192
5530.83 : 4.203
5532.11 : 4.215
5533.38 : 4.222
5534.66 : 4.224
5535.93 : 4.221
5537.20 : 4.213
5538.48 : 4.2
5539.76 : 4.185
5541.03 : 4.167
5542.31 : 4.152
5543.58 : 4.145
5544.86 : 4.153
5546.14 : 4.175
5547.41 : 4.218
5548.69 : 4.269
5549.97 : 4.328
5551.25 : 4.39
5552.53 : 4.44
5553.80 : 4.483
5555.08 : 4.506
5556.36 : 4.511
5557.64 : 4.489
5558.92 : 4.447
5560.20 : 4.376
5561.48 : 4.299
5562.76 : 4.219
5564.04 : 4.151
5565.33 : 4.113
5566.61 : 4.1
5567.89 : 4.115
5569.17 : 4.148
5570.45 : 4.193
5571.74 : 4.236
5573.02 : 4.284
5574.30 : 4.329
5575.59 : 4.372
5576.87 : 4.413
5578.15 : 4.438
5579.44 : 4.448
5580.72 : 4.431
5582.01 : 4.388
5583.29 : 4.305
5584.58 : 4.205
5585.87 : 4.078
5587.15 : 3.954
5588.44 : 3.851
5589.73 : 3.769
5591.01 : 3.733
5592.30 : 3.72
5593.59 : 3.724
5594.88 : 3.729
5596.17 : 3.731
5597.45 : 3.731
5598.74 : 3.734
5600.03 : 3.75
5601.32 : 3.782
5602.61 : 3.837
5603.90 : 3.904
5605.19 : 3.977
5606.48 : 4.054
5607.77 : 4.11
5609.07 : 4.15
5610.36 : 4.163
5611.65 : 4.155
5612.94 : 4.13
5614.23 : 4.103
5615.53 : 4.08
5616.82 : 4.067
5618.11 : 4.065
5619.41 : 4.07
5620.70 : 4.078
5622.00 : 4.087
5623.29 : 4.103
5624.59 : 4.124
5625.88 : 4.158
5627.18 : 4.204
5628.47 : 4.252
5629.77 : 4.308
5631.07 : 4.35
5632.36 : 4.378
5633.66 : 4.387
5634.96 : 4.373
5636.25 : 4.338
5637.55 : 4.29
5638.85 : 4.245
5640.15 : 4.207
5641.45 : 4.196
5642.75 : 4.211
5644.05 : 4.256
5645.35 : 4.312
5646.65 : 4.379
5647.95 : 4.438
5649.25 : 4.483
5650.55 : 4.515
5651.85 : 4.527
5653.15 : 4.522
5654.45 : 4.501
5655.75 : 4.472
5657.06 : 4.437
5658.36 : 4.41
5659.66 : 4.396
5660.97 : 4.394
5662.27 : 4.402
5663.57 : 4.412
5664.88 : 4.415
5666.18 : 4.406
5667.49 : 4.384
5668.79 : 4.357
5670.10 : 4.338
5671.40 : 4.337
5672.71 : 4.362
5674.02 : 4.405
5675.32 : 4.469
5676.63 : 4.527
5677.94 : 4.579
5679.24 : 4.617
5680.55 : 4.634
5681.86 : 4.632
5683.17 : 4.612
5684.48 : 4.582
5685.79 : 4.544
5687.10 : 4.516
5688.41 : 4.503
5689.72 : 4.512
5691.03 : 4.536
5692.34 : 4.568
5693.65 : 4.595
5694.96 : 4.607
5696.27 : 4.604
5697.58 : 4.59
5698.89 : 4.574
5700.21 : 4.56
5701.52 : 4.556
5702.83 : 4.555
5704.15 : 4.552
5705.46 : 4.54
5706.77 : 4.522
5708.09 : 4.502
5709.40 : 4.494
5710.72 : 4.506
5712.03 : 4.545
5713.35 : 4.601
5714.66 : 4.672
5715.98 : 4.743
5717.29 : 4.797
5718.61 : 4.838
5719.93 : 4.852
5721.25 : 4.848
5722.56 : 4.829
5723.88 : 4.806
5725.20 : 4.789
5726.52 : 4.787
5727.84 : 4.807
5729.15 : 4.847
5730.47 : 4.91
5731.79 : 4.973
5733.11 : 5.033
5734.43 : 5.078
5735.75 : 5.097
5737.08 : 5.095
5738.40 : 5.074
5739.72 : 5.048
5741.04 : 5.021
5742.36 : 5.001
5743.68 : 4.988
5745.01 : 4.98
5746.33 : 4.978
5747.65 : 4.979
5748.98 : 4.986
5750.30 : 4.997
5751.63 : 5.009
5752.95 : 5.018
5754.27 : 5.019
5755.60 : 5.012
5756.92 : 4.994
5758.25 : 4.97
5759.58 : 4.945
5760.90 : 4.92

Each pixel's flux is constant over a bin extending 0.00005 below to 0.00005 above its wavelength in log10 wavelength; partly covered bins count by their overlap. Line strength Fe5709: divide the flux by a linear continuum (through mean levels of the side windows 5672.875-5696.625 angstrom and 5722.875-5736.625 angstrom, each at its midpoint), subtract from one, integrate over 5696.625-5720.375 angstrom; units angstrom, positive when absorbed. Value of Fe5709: 0.67 angstrom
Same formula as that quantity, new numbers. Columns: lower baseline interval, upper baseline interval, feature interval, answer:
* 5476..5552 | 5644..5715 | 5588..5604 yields 1.9 angstrom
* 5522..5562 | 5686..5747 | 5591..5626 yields 3.8 angstrom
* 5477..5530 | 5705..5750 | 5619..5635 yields 0.9 angstrom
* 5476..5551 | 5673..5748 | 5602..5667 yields 3.1 angstrom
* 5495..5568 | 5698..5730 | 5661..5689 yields 0.5 angstrom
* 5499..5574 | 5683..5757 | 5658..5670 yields 0.5 angstrom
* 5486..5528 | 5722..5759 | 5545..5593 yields 0.2 angstrom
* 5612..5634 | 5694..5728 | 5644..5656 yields -0.4 angstrom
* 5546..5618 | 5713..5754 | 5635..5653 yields 0.5 angstrom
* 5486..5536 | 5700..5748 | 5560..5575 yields 0.1 angstrom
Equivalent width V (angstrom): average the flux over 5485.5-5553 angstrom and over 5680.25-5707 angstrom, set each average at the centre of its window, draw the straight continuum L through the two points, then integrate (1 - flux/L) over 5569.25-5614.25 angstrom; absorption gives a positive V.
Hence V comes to 2.4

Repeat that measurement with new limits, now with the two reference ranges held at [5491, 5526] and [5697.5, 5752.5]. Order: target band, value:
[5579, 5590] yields 0.3 angstrom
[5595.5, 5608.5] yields 1.4 angstrom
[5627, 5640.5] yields 0.5 angstrom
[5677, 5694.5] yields 0.3 angstrom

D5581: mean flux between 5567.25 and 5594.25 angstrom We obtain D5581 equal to 4.15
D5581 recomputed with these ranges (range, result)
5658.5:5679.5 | 4.42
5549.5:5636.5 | 4.15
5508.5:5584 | 4.2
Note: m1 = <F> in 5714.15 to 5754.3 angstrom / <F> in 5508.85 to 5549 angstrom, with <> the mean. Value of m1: 1.2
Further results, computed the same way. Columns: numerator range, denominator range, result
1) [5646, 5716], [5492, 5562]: 1.09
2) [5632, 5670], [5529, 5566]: 1.03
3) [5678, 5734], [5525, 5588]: 1.09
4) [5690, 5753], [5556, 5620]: 1.17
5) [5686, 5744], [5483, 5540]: 1.17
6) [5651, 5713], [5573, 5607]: 1.12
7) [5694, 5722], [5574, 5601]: 1.15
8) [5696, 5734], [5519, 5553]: 1.12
